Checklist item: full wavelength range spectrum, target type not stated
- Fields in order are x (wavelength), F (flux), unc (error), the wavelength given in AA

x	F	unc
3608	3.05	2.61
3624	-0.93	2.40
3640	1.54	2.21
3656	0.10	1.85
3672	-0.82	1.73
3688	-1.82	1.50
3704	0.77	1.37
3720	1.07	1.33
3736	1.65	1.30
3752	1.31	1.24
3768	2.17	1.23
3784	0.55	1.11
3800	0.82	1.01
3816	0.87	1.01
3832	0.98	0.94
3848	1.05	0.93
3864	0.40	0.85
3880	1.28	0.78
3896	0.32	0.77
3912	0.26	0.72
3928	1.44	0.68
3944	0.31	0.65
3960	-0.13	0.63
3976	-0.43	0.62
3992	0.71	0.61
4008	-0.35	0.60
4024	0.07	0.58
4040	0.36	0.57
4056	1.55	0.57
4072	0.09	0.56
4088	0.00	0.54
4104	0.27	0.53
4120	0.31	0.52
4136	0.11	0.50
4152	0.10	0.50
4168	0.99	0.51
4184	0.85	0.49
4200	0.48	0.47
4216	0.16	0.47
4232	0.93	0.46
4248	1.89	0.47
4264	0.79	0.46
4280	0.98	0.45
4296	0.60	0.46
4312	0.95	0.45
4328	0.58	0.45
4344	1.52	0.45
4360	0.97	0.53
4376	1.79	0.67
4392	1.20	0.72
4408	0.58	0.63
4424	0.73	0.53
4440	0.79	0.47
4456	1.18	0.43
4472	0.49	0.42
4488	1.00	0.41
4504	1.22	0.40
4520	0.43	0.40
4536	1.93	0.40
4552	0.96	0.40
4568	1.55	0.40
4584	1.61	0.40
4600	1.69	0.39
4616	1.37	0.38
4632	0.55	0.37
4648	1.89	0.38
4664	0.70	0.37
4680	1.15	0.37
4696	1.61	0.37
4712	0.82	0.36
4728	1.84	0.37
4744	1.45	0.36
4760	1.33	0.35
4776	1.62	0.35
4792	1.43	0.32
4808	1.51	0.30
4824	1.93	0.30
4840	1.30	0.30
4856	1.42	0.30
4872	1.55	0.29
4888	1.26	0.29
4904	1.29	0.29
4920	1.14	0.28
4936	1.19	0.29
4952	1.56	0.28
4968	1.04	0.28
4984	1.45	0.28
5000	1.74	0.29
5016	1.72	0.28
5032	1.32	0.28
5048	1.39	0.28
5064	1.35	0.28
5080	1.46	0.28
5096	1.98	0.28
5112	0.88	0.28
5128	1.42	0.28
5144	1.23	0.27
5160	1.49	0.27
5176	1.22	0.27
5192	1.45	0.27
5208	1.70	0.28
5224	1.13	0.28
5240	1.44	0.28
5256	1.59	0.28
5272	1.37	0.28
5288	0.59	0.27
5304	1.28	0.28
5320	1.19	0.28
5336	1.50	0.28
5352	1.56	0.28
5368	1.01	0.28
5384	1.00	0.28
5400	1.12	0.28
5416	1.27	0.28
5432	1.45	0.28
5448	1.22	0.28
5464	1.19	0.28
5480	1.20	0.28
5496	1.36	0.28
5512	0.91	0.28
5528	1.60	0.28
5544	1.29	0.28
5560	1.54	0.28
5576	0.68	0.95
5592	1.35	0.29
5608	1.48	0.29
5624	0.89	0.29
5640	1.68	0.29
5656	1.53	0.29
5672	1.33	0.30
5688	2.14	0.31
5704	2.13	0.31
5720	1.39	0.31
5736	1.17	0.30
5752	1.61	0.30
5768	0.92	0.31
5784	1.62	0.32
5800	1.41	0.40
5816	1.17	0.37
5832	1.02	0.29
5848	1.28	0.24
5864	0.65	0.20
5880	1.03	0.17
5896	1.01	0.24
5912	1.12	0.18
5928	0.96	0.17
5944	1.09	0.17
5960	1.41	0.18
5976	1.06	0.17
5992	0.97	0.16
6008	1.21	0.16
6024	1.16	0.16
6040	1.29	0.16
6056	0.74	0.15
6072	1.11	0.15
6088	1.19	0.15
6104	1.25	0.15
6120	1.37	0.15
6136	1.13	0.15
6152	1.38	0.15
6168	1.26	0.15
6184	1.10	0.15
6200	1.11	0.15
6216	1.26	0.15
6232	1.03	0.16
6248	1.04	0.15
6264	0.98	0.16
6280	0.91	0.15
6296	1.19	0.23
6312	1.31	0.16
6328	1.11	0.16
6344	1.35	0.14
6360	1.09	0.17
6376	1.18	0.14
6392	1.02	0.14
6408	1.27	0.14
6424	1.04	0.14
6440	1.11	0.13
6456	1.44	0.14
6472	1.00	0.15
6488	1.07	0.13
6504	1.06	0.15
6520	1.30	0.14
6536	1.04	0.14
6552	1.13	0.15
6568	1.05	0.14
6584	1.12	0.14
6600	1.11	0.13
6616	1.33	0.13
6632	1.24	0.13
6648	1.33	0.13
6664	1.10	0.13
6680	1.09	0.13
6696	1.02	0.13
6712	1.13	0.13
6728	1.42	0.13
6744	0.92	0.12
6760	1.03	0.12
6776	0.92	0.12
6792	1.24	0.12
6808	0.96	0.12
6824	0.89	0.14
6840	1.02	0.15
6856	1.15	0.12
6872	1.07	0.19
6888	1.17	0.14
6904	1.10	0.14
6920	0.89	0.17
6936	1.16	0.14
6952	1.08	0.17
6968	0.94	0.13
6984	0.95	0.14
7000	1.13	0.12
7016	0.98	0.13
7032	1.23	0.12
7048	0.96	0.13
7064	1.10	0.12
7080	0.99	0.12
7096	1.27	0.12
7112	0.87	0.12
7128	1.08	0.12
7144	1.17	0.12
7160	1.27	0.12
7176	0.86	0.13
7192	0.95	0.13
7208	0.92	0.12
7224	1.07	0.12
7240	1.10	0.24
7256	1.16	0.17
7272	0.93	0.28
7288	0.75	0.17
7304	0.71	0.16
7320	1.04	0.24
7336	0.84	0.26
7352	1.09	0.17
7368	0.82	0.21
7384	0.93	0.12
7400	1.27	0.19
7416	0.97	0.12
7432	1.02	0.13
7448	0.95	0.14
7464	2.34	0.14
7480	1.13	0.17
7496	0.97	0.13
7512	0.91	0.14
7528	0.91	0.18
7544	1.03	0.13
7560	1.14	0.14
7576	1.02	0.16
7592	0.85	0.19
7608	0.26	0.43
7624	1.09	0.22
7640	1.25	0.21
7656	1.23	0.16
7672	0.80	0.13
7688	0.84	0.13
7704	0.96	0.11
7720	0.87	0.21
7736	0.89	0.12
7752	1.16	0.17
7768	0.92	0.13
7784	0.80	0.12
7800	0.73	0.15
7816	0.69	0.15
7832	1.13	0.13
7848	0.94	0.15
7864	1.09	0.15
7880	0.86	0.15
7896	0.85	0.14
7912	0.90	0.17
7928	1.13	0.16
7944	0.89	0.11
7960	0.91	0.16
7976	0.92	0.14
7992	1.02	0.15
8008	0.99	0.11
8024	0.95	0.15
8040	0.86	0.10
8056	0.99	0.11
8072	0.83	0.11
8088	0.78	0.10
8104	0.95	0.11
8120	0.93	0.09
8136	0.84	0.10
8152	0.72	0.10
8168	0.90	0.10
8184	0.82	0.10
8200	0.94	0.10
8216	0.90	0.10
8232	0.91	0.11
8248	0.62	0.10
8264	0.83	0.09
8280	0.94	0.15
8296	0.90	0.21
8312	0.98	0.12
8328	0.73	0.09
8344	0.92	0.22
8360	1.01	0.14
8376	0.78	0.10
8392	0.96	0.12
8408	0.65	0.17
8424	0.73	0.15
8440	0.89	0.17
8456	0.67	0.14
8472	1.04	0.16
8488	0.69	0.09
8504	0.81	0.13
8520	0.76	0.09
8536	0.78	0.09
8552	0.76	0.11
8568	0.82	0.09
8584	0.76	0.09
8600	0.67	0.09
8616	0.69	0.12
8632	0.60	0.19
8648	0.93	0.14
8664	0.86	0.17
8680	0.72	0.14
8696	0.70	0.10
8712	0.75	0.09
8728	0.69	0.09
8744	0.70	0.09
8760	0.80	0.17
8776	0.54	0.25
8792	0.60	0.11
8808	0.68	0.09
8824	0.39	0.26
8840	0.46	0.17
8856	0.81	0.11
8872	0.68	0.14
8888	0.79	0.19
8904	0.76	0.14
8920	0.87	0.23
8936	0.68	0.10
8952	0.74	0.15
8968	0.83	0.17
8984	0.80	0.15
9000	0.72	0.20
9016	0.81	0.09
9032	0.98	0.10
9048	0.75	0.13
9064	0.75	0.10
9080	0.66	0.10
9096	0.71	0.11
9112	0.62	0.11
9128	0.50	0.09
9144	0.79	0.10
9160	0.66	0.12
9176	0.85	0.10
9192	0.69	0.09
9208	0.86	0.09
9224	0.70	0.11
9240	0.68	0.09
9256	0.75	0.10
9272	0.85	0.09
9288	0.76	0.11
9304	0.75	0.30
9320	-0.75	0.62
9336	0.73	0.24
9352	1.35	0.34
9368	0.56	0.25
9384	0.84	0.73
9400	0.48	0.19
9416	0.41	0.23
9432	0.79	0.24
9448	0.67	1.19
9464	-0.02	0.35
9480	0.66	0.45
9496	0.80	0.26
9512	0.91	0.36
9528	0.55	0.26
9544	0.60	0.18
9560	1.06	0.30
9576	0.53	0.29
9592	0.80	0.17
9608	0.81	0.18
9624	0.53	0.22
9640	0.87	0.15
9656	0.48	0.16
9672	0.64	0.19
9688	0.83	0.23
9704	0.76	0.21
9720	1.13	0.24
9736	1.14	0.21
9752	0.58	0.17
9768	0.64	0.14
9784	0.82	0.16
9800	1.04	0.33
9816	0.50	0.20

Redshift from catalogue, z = 0.14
